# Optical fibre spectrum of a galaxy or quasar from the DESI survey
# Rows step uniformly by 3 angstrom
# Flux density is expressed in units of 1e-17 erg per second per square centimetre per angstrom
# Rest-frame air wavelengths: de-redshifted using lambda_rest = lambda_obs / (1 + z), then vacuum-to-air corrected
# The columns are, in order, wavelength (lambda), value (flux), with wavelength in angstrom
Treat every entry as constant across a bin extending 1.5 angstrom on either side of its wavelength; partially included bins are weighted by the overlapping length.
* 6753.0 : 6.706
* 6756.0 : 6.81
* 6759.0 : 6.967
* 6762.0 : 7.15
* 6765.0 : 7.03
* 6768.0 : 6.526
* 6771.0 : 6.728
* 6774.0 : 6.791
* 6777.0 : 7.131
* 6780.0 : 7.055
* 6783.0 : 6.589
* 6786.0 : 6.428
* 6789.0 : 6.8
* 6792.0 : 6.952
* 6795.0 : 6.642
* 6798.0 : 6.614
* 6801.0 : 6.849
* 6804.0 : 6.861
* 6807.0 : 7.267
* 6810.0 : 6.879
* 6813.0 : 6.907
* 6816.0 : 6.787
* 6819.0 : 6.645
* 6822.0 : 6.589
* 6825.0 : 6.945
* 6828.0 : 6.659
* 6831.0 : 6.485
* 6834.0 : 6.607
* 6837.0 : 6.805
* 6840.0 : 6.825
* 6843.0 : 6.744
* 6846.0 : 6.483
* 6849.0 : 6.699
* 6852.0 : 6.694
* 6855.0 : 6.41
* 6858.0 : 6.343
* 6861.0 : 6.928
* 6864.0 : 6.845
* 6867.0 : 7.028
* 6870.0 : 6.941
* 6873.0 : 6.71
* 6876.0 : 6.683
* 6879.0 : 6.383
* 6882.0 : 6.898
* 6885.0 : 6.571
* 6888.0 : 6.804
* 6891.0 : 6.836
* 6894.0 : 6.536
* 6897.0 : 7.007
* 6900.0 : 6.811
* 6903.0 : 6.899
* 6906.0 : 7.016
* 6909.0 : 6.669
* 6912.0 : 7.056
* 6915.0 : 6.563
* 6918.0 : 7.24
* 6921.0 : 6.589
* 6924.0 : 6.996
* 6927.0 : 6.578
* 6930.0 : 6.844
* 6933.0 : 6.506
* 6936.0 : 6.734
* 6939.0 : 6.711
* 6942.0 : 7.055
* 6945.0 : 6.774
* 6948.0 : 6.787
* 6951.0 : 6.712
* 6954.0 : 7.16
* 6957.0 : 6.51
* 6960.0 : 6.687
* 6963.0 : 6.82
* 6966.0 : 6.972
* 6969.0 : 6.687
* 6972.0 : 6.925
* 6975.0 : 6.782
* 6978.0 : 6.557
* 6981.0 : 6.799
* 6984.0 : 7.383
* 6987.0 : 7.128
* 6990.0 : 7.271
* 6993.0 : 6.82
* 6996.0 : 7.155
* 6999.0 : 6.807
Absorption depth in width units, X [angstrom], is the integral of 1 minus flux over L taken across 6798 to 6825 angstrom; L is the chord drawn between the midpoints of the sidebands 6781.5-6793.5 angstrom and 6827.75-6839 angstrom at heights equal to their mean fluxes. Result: -0.7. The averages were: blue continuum 6.69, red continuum 6.65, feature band 6.84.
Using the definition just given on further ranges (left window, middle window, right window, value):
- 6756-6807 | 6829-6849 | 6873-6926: 0.4 angstrom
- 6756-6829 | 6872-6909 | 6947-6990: 0.5 angstrom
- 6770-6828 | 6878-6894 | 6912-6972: 0.3 angstrom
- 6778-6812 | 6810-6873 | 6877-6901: 0.5 angstrom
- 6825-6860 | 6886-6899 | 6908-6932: -0.1 angstrom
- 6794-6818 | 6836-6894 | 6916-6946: 1.0 angstrom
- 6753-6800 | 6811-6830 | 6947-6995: 0.2 angstrom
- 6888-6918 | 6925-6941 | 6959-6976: 0.3 angstrom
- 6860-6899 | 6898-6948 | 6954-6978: -0.3 angstrom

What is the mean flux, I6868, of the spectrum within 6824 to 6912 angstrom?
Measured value 6.74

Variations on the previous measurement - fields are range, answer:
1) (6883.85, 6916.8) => 6.8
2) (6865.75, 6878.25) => 6.81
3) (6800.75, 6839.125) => 6.79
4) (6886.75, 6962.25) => 6.8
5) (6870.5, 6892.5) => 6.71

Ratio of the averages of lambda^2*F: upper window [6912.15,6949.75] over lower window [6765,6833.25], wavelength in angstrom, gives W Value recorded 1.0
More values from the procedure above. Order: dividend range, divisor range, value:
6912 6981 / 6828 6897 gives 1.04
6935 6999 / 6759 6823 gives 1.06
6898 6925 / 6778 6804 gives 1.05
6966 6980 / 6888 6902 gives 1.02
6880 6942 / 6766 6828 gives 1.03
